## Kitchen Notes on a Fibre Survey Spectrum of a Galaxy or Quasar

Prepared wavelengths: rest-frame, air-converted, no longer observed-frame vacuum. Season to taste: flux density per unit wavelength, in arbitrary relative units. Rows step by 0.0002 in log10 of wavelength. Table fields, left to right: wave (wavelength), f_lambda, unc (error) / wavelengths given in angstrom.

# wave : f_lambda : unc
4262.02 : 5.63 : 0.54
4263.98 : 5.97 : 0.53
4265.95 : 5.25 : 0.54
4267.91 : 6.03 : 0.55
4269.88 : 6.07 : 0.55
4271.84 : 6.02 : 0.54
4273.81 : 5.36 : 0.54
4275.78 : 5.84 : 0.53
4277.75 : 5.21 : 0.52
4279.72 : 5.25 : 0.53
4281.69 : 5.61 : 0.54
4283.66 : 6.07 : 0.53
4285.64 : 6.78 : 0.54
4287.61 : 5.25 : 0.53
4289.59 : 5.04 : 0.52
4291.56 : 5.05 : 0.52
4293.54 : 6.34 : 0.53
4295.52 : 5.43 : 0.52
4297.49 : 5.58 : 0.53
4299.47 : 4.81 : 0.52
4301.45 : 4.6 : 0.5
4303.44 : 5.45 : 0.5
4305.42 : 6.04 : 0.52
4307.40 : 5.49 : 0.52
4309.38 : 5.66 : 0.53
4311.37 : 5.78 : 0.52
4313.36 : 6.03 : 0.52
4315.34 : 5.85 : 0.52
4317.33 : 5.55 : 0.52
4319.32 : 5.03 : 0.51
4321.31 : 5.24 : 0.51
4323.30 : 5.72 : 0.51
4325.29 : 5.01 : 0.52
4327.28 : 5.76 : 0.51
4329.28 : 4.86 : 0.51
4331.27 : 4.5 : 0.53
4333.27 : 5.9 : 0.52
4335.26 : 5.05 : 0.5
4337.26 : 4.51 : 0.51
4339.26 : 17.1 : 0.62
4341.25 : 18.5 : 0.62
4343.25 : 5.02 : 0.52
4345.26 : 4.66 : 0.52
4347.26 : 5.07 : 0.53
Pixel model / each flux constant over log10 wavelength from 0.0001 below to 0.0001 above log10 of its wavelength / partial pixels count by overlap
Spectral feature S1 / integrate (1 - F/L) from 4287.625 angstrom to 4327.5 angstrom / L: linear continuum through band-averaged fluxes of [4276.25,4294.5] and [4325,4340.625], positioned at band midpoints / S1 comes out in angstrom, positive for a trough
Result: 4.9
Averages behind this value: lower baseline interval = 5.63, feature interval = 5.46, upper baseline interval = 6.95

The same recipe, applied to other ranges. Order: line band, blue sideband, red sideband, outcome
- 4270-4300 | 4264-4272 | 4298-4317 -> 0.55 angstrom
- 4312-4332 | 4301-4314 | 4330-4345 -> 4.37 angstrom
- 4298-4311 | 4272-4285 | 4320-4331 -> 0.10 angstrom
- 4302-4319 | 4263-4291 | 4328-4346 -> 2.95 angstrom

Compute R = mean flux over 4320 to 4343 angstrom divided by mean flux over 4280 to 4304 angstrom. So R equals 1.3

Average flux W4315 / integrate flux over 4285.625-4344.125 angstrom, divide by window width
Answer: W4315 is 6.23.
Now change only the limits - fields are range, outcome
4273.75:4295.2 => 5.62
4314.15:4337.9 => 5.27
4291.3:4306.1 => 5.42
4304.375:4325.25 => 5.61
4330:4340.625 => 7.74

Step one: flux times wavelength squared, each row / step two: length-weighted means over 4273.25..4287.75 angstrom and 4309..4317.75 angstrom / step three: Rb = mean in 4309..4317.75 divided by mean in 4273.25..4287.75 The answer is 1.03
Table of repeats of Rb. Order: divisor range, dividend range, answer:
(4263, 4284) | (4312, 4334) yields 0.97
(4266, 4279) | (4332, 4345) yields 1.62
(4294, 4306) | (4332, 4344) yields 1.78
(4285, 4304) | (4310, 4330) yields 1.03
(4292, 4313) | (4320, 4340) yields 1.14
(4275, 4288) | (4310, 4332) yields 0.96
